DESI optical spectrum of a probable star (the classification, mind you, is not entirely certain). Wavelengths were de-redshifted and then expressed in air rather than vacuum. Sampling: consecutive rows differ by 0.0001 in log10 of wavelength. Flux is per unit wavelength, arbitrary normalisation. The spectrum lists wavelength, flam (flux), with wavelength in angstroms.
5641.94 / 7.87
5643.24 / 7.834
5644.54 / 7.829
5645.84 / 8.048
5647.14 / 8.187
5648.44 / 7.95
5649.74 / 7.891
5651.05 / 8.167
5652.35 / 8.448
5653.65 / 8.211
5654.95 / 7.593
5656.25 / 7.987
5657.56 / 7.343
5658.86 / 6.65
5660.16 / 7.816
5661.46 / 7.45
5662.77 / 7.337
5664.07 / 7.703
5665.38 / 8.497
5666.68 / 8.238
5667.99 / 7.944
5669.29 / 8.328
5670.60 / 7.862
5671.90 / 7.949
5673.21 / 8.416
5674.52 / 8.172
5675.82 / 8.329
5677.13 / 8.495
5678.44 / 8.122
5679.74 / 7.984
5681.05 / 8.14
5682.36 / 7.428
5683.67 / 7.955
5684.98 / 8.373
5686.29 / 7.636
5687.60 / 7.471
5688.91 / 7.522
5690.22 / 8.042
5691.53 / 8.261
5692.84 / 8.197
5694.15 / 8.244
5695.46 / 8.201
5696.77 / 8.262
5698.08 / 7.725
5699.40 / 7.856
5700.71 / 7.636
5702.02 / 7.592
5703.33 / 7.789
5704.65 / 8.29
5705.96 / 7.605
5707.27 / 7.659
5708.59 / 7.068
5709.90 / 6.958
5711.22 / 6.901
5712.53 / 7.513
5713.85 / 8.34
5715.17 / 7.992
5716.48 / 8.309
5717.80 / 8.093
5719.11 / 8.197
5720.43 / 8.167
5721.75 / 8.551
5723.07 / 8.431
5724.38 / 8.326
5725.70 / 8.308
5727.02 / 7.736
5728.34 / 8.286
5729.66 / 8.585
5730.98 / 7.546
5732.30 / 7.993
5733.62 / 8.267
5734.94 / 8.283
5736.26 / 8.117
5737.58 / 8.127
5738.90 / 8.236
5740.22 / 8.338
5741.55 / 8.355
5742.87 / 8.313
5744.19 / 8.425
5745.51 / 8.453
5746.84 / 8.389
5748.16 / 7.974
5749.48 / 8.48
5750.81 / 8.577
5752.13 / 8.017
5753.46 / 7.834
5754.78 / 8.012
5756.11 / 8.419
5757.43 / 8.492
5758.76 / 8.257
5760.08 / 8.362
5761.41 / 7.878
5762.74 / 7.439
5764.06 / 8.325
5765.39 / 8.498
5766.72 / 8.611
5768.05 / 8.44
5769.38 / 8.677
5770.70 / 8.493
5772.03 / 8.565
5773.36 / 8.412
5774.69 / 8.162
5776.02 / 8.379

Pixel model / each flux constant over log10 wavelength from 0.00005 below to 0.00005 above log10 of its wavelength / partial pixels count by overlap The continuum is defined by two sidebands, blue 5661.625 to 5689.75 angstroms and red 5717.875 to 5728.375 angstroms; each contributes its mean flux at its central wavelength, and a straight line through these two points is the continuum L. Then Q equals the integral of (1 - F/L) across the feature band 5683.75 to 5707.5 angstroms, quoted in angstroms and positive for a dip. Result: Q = 0.5 angstroms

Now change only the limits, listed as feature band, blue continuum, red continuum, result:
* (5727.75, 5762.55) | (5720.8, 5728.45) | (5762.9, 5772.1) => 0.57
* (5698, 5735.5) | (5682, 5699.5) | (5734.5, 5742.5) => 0.82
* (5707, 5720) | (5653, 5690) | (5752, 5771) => 0.56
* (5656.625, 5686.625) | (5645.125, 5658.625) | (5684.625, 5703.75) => 0.01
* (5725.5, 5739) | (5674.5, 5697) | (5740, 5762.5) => 0.11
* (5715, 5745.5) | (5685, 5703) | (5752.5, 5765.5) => -0.72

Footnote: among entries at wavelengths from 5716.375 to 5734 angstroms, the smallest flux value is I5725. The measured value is 7.546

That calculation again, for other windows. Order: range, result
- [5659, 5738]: 6.901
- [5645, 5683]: 6.65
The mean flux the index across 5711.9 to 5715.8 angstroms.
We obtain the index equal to 7.93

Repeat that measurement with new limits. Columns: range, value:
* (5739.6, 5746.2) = 8.37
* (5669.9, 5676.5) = 8.15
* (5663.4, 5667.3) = 8.15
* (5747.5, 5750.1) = 8.24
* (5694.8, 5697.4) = 8.24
